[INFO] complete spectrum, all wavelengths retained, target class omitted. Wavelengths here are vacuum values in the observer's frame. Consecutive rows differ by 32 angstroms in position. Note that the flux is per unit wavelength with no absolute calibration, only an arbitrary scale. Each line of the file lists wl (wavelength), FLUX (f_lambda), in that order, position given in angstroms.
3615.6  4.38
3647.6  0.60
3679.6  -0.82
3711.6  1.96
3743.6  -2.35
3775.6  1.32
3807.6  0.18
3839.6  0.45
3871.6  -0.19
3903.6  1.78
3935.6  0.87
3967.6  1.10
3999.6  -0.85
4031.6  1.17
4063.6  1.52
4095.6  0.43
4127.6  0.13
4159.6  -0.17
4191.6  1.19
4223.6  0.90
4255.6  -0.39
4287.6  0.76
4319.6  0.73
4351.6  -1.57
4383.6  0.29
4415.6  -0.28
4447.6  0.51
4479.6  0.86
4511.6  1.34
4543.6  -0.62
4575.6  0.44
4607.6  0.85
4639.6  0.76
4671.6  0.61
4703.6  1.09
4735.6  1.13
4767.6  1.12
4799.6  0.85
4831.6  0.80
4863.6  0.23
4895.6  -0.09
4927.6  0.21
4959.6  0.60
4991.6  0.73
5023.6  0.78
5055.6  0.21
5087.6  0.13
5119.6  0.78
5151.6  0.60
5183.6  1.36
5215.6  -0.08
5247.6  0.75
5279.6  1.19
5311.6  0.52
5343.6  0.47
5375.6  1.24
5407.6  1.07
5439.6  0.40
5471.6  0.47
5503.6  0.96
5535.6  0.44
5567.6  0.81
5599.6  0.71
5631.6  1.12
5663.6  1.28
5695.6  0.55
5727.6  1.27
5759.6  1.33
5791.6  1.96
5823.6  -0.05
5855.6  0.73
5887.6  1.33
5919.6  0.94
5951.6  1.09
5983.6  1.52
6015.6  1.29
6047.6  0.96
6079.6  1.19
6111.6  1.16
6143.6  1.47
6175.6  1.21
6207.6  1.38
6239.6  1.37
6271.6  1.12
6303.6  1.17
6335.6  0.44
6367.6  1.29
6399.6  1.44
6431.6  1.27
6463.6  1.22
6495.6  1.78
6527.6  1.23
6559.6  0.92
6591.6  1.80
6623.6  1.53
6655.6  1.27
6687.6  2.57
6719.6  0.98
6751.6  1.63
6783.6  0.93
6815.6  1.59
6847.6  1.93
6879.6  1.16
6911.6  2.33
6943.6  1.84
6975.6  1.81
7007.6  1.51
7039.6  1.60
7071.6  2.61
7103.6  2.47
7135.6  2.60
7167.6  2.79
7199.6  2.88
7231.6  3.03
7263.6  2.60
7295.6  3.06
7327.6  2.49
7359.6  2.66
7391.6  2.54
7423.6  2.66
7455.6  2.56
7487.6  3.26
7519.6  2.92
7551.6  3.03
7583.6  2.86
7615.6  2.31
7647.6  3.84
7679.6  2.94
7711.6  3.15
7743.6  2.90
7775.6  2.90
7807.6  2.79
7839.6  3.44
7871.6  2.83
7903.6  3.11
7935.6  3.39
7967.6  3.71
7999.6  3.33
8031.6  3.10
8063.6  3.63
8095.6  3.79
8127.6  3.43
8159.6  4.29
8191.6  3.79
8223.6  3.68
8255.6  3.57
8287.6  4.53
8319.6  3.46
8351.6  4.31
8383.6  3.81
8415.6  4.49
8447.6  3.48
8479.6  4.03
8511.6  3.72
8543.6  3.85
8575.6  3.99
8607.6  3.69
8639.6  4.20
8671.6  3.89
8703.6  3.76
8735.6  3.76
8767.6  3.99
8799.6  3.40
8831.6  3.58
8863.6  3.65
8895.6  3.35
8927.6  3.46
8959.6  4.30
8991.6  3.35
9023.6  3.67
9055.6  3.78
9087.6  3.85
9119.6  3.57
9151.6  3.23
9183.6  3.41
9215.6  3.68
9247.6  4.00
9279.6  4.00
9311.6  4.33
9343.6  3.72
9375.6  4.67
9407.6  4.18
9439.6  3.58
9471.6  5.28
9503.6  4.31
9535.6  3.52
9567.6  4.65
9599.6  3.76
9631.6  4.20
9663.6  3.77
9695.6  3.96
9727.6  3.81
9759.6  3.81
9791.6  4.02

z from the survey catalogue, 0.770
